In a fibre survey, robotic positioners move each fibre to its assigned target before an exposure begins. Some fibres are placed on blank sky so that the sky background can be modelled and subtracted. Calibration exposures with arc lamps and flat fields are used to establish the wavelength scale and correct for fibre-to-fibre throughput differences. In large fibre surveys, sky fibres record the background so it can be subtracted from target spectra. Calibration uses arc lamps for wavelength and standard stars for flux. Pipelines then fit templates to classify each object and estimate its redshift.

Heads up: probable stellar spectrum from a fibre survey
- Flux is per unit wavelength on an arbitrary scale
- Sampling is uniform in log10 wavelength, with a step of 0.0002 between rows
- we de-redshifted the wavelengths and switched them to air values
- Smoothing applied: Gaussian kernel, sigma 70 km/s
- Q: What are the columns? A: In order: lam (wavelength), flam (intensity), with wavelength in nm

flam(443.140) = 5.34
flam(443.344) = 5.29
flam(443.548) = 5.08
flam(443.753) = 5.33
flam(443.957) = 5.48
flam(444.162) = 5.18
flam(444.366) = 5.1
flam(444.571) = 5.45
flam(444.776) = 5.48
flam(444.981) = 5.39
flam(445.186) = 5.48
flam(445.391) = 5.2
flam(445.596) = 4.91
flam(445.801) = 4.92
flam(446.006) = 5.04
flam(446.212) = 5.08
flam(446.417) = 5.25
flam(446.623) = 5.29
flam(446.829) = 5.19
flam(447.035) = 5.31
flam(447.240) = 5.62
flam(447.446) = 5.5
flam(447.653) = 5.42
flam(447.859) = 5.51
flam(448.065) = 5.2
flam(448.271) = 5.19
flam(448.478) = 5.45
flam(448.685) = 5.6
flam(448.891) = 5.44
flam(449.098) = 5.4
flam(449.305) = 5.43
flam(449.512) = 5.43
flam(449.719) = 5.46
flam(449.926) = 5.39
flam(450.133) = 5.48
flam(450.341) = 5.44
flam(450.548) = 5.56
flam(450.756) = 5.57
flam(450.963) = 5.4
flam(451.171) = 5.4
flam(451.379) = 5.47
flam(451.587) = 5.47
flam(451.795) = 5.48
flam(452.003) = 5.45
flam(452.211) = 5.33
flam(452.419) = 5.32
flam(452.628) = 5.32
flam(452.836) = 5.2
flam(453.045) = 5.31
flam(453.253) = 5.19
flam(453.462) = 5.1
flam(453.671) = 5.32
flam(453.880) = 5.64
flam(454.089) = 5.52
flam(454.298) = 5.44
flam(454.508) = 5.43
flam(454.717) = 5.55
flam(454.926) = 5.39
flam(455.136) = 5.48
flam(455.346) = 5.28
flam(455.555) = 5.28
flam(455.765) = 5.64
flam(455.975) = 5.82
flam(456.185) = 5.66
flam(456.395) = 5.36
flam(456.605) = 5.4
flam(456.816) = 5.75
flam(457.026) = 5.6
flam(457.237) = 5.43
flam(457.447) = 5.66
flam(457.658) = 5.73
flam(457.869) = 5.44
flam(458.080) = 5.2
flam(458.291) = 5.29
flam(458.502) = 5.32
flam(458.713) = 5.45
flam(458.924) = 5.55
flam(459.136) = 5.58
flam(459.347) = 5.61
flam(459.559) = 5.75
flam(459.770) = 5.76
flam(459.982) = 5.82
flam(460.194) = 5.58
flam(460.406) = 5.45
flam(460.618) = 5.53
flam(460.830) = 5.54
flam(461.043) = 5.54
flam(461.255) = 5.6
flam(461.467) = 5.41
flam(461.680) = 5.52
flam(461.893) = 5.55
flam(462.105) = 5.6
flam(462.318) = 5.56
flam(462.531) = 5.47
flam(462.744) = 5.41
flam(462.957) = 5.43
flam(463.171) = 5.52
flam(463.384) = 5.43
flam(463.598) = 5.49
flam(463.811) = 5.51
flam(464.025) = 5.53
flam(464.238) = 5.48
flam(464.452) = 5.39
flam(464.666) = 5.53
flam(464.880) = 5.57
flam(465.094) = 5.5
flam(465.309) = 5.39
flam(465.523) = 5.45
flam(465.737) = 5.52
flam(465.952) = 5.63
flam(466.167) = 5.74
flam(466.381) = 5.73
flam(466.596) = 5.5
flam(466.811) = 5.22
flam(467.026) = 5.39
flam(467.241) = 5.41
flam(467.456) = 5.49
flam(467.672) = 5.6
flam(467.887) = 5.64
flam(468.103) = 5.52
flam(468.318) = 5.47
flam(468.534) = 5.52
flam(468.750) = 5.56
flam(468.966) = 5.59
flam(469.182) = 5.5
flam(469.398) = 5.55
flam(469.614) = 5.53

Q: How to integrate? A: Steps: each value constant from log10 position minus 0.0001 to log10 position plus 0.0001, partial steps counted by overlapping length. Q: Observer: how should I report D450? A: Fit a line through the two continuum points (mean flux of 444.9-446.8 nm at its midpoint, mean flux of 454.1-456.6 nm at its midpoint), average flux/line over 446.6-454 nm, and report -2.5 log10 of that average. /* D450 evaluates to -0.017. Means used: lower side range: 5.17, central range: 5.4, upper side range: 5.48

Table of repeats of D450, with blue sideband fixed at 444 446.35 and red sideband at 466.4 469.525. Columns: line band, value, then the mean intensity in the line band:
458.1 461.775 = -0.03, 5.54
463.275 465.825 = 0.00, 5.48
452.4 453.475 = 0.01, 5.25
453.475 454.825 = -0.03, 5.46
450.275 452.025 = -0.04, 5.47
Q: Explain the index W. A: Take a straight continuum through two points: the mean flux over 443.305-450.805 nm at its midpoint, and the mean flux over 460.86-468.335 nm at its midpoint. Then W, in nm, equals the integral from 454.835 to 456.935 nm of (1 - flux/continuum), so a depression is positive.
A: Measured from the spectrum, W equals -0.03 nm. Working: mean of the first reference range 5.34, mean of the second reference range 5.51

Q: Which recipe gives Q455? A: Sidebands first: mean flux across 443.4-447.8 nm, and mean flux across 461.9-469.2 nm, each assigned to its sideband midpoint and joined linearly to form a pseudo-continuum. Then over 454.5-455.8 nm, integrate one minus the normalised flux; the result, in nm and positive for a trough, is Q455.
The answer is -0.009 nm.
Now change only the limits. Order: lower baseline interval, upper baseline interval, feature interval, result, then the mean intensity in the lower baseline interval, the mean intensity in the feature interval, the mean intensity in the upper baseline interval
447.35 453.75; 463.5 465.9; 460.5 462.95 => -0.021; 5.39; 5.52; 5.49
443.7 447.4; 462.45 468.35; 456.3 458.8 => -0.029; 5.26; 5.47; 5.5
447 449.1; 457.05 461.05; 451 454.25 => 0.062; 5.43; 5.37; 5.54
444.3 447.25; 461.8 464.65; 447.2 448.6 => -0.036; 5.24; 5.4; 5.49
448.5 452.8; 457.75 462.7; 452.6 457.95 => 0.019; 5.44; 5.46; 5.53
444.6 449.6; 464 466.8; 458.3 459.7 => -0.020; 5.32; 5.53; 5.53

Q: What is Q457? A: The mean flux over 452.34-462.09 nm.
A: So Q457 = 5.49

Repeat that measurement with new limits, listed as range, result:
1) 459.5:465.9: 5.53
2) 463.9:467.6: 5.5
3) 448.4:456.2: 5.43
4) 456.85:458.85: 5.47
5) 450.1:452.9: 5.42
